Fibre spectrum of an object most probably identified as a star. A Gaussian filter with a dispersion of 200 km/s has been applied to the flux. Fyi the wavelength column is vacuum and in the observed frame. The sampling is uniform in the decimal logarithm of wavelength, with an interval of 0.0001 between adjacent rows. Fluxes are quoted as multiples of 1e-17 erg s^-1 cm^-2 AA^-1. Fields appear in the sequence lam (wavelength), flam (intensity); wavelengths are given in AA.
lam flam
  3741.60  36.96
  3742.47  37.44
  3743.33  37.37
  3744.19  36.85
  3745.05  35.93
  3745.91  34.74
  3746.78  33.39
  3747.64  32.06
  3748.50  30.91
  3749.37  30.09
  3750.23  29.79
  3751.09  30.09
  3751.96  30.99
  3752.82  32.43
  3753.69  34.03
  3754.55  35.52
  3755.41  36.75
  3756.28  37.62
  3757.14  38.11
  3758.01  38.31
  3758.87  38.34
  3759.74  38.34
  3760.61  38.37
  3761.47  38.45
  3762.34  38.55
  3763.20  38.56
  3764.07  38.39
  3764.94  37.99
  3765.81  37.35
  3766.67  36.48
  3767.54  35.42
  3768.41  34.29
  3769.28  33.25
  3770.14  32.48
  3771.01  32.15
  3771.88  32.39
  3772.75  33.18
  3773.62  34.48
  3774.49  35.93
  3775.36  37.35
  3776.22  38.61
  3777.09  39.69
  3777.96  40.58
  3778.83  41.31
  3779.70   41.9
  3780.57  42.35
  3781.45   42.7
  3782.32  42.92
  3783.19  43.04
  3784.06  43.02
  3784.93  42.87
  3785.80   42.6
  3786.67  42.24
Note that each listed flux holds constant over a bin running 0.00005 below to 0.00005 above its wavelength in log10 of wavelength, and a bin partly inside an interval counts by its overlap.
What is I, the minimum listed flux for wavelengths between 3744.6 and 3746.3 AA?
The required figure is 34.74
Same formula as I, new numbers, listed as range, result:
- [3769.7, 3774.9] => 32.15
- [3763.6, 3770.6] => 32.48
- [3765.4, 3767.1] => 36.48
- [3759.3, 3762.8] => 38.34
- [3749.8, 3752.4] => 29.79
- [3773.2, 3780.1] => 34.48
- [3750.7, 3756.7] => 30.09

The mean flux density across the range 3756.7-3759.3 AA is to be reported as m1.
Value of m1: 38.3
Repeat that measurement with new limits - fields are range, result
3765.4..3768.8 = 35.9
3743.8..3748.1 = 34.6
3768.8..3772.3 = 32.6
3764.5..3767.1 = 37.3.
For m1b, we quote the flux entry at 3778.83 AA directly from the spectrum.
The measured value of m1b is 41.31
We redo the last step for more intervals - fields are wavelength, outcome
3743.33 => 37.37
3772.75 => 33.18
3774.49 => 35.93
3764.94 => 37.99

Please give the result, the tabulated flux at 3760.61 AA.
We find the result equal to 38.37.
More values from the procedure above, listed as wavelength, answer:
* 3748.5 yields 30.91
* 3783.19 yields 43.04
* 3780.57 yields 42.35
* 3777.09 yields 39.69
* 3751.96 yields 30.99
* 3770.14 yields 32.48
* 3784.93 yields 42.87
